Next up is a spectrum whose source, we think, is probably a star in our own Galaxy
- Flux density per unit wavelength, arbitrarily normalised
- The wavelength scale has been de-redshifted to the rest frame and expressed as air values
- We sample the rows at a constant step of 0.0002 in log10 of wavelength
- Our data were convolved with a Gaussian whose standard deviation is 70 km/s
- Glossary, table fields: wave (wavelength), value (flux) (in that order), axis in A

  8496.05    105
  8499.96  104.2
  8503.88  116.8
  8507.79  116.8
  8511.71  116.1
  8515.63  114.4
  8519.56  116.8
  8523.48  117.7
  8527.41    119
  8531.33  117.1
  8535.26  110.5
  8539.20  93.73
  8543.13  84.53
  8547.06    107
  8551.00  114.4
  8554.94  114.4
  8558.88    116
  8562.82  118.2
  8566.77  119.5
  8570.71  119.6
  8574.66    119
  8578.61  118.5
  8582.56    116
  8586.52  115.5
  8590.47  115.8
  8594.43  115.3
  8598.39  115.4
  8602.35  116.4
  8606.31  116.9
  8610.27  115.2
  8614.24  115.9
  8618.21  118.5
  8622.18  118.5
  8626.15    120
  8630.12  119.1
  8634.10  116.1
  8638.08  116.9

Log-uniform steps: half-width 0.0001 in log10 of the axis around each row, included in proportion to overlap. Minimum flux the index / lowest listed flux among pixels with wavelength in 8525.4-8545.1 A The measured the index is 84.53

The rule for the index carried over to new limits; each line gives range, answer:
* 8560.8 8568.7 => 118.2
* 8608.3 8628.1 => 115.2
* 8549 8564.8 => 114.4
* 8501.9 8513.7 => 116.1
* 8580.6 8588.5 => 115.5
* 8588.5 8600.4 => 115.3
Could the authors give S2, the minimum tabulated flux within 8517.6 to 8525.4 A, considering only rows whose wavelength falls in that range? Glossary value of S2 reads 116.8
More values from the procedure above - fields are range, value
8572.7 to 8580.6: 118.5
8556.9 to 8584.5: 116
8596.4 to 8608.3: 115.4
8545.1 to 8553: 107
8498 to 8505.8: 104.2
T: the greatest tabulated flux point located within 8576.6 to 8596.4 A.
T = 118.5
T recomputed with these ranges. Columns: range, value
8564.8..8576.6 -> 119.6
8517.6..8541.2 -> 119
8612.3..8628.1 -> 120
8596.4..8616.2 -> 116.9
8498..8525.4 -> 117.7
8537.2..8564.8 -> 118.2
